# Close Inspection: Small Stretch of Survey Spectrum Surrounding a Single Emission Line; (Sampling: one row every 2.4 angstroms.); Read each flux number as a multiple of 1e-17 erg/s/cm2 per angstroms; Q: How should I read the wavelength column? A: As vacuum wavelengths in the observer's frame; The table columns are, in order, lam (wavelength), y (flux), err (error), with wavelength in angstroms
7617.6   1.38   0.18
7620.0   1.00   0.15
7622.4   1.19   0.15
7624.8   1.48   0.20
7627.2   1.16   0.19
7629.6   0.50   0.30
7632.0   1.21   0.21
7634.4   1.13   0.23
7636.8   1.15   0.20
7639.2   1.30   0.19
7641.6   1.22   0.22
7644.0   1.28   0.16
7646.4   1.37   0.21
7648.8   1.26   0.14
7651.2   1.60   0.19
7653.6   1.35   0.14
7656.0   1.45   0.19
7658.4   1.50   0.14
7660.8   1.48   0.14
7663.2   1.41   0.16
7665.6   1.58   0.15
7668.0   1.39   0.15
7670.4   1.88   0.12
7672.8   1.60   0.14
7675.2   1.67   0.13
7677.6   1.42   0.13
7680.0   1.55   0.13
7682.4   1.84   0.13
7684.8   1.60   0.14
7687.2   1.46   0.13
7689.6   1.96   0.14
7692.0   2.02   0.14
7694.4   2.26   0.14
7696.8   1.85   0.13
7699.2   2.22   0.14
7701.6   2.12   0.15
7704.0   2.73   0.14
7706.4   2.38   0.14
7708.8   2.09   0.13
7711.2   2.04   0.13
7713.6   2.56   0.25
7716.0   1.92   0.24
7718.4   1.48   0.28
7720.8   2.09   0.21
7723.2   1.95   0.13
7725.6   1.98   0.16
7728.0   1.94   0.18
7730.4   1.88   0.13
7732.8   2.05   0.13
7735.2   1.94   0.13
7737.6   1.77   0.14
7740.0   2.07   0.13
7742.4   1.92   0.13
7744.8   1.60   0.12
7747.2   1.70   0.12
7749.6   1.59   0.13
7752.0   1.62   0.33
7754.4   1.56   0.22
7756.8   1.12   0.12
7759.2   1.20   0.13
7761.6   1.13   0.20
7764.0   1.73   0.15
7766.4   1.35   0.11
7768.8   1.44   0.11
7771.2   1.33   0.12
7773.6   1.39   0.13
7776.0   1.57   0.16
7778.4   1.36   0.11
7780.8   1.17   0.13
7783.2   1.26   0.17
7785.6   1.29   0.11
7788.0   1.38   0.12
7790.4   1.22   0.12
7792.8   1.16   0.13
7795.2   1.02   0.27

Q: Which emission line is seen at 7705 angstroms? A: H-gamma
